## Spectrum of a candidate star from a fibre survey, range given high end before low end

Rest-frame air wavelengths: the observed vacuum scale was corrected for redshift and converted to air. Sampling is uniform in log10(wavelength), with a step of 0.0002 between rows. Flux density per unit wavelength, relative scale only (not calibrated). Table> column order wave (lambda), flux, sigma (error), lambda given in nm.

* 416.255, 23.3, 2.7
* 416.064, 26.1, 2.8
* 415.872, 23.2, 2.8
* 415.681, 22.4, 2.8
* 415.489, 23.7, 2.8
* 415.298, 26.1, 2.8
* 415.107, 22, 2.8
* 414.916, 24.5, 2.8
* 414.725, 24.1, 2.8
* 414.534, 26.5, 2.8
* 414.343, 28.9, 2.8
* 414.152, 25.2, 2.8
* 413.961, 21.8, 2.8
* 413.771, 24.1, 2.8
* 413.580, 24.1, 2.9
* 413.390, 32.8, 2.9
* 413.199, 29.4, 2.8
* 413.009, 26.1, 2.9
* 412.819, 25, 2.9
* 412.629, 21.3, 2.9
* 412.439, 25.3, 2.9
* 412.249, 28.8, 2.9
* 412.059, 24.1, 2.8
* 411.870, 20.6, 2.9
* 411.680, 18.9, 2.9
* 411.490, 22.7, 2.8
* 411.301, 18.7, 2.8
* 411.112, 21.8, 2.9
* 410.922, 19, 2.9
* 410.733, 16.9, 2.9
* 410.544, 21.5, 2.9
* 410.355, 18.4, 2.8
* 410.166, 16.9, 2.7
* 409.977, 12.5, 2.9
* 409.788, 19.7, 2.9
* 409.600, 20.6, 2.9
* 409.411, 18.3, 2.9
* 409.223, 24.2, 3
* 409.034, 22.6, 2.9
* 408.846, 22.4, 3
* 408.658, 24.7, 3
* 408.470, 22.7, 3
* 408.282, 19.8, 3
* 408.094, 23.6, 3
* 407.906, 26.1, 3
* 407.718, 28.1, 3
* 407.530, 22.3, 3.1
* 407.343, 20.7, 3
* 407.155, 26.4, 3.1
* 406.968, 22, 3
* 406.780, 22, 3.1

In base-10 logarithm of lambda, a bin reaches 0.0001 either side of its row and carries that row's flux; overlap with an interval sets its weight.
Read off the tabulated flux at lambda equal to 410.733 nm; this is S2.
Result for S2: 16.9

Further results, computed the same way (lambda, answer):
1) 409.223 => 24.2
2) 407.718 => 28.1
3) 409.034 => 22.6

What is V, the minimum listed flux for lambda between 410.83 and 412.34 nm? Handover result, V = 18.7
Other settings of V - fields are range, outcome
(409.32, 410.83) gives 12.5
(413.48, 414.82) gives 21.8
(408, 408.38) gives 19.8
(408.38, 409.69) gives 18.3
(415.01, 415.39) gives 22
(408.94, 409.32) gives 22.6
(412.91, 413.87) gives 24.1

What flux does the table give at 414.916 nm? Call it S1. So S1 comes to 24.5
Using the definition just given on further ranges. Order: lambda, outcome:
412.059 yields 24.1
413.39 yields 32.8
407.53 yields 22.3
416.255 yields 23.3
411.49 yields 22.7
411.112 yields 21.8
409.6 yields 20.6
